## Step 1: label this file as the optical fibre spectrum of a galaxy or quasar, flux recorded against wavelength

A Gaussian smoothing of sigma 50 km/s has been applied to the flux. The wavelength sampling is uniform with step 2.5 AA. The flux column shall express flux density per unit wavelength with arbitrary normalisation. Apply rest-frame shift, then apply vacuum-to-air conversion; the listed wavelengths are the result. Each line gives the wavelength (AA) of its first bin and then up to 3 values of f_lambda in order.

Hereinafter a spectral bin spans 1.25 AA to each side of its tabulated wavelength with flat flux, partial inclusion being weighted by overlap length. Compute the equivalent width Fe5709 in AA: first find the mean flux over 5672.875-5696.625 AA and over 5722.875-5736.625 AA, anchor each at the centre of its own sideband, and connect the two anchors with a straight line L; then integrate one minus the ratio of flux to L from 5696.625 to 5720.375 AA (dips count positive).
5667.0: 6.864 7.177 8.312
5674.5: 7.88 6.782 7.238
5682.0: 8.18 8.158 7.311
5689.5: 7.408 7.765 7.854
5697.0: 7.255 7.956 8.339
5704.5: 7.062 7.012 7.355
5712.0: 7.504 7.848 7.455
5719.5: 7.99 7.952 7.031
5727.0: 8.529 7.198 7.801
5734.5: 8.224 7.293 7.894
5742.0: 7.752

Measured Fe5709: 0.29 AA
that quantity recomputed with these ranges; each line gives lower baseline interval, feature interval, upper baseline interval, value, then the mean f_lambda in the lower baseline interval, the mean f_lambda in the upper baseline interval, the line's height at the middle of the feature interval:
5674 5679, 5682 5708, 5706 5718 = -1.1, 7.23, 7.44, 7.34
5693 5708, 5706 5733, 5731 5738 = 0.3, 7.59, 7.79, 7.7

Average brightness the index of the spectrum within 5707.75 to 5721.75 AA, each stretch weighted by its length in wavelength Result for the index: 7.63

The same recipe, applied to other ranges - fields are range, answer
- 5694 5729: 7.64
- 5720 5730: 7.74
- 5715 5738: 7.73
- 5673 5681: 7.36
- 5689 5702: 7.73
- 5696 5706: 7.65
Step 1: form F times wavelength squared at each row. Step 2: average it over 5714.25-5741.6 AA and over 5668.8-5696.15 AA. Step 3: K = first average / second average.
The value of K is 1.03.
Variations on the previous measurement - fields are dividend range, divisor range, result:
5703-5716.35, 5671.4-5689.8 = 0.97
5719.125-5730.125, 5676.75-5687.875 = 1.03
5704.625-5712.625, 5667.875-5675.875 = 0.95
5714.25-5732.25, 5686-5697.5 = 1.03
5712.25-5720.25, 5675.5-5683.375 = 1.05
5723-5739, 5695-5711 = 1.03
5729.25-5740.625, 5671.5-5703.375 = 1.02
